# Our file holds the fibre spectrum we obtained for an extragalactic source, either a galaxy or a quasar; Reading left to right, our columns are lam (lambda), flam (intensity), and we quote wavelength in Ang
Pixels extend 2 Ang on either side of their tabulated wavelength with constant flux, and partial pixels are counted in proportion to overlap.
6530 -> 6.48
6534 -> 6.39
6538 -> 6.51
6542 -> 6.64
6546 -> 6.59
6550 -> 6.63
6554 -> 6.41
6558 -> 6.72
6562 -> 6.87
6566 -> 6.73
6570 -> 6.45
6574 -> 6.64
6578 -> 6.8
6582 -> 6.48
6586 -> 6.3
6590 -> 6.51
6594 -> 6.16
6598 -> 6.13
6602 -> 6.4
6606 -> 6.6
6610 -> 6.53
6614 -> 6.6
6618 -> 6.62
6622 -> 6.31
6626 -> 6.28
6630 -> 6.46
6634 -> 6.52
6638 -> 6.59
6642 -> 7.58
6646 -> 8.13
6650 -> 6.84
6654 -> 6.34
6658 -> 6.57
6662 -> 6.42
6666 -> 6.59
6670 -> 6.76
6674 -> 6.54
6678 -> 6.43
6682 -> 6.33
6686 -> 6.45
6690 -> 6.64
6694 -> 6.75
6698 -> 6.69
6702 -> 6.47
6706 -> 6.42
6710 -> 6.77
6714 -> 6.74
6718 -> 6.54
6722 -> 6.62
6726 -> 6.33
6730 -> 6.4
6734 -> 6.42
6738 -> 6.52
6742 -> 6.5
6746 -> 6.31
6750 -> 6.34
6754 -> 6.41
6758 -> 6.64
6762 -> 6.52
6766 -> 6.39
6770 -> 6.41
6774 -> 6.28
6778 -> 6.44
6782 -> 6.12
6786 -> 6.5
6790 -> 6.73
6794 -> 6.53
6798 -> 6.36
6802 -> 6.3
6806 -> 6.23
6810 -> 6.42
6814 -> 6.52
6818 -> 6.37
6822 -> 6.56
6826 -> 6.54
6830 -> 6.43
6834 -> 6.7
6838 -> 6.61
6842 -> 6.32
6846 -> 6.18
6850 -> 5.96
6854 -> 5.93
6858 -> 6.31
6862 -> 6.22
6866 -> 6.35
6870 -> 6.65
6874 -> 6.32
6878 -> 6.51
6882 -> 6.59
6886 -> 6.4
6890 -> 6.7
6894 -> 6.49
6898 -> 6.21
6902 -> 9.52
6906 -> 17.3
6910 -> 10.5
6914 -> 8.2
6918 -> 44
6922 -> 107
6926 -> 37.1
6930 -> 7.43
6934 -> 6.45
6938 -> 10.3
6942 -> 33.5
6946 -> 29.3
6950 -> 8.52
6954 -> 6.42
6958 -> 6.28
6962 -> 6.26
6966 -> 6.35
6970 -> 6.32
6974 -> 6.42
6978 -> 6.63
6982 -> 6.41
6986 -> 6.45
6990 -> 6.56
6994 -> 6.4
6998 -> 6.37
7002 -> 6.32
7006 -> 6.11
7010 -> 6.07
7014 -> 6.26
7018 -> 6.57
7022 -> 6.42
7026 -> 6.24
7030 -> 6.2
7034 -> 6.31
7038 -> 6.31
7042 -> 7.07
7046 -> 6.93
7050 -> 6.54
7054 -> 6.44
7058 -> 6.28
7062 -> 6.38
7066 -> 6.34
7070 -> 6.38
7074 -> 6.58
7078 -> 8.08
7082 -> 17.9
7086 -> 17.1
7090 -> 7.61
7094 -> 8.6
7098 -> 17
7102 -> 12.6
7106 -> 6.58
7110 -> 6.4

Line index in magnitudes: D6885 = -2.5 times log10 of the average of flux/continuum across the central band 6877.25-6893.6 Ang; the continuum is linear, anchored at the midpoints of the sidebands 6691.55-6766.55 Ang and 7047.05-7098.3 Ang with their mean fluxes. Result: 0.17 mag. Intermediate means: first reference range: 6.52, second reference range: 9.03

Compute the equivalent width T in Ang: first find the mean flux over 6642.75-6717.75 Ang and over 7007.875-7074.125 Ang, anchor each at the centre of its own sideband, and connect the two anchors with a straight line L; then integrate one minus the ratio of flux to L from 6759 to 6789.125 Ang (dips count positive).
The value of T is 0.9 Ang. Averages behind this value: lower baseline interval 6.67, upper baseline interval 6.43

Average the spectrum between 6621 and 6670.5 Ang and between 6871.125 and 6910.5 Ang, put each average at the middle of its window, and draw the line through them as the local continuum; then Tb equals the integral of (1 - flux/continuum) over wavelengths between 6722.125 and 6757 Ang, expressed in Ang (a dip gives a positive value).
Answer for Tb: 4.1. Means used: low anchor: 6.73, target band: 6.42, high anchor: 8.13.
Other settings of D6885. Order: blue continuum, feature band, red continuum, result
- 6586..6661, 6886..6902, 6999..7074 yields -0.06 mag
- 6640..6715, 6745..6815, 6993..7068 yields 0.03 mag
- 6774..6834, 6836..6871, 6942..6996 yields 0.16 mag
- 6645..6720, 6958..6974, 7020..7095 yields 0.20 mag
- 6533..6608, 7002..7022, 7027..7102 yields 0.32 mag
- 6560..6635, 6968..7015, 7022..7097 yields 0.22 mag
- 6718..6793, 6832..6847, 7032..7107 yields 0.10 mag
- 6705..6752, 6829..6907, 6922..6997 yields 0.49 mag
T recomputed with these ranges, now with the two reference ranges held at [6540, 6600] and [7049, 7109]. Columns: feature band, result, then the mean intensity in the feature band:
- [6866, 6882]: 3.4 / 6.49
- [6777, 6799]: 3.7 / 6.45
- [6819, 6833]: 2.5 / 6.51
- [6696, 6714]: 1.7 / 6.6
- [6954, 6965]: 3.0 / 6.3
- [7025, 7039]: 4.4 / 6.26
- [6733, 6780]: 7.1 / 6.43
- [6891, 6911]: -3.4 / 9.81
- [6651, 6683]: 2.5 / 6.51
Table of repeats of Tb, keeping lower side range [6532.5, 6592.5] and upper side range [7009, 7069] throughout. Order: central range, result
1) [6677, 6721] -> -0.25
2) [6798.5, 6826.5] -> 0.38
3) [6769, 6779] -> 0.22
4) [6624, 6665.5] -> -1.37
